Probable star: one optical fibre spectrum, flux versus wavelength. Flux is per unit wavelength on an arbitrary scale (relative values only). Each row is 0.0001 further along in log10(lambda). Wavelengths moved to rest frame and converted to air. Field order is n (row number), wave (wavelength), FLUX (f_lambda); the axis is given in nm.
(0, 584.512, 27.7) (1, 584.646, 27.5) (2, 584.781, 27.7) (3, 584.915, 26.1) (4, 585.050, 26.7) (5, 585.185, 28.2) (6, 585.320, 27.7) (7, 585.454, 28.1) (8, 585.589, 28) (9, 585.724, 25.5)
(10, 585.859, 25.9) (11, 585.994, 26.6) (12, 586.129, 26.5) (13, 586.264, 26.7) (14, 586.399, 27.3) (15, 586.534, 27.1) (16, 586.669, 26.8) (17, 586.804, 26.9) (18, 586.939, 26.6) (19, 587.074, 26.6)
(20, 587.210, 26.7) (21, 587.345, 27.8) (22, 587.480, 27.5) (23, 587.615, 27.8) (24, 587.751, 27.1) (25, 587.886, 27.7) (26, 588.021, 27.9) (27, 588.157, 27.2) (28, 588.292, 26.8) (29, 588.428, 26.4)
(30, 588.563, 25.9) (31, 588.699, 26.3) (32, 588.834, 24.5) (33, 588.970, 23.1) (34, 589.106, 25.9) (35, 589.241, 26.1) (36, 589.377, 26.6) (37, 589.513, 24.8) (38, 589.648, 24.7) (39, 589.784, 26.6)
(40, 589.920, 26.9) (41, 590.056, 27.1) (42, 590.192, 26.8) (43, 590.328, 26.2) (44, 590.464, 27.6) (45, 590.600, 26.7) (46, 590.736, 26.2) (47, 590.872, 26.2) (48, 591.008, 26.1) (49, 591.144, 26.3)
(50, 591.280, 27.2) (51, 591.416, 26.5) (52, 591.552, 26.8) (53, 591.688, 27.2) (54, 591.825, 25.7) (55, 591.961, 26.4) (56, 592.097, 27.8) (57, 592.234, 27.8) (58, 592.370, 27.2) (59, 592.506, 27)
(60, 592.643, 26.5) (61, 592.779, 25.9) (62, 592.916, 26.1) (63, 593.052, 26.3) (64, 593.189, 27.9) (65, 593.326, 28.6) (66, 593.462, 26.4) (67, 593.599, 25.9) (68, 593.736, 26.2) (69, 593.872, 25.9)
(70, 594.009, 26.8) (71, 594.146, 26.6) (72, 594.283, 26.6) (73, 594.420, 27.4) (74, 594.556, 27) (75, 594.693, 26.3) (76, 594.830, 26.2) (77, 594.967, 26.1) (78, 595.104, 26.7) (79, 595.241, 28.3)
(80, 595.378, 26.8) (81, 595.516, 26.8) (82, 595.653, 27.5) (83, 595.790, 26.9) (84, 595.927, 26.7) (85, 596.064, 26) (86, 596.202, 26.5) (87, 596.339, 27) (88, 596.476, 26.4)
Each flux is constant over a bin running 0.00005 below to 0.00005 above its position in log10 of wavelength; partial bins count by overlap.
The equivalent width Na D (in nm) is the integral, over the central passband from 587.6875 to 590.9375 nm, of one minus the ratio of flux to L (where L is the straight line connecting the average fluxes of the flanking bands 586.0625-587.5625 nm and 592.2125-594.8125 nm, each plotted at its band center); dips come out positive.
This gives 0.07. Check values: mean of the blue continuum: 27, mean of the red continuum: 26.7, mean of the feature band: 26.3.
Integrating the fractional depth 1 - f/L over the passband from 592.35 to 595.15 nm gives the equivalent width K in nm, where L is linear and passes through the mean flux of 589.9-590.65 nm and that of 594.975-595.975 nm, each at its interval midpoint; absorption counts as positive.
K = 0.04 nm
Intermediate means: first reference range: 26.9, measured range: 26.6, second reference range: 27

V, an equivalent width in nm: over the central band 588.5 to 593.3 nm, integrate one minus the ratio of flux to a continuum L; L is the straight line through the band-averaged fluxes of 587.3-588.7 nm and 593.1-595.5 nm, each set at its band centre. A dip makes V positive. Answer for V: 0.11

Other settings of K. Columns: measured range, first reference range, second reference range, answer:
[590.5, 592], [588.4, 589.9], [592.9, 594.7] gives -0.02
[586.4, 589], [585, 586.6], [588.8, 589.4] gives -0.08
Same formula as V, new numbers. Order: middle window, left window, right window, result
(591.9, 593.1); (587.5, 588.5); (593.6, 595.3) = 0.00 nm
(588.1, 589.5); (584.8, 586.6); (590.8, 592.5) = 0.05 nm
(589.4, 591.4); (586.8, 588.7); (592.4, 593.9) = 0.03 nm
